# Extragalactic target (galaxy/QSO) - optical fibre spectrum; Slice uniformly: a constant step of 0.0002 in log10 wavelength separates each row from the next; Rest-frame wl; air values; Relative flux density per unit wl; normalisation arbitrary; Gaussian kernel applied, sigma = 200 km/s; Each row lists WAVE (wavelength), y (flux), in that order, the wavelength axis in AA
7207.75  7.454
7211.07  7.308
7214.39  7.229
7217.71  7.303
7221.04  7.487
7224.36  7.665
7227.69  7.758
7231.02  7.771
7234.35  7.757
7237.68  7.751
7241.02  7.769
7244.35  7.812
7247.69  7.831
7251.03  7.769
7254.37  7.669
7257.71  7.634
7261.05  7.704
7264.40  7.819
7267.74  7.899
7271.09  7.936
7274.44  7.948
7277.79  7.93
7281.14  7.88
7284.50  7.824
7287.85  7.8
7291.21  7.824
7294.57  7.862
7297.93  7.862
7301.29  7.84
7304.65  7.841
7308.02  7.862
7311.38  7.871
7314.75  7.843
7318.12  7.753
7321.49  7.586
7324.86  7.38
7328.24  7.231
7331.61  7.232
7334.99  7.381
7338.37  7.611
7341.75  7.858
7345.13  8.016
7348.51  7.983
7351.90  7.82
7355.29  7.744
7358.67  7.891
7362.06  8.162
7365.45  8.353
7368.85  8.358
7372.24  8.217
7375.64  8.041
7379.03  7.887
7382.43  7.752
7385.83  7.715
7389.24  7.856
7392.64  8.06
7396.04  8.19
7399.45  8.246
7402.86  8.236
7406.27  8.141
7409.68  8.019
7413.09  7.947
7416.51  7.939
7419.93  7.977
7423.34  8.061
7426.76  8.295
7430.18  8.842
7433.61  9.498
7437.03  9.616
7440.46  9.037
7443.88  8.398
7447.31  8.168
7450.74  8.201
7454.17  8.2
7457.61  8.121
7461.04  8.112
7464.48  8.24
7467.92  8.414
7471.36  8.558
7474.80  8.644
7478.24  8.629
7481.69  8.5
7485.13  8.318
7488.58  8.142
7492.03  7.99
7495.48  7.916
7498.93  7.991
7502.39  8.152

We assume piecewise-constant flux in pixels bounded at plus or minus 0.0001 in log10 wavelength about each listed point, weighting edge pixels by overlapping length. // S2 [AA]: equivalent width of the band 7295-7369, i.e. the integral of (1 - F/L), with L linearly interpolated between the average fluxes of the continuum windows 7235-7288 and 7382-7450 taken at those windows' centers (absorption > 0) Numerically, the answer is 2.34 AA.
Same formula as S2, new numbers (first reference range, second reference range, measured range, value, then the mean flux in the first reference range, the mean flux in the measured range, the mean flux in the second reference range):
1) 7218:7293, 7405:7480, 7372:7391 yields 0.73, 7.77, 7.89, 8.41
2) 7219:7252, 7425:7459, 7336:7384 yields 1.79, 7.73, 7.97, 8.64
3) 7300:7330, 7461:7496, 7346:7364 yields -0.19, 7.69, 7.93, 8.34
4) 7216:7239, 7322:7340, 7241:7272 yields -0.88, 7.64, 7.78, 7.38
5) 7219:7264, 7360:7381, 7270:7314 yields 0.14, 7.72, 7.87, 8.16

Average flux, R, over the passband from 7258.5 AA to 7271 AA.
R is 7.81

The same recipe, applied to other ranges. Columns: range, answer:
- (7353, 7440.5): 8.22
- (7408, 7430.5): 8.11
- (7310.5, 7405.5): 7.87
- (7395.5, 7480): 8.39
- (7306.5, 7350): 7.66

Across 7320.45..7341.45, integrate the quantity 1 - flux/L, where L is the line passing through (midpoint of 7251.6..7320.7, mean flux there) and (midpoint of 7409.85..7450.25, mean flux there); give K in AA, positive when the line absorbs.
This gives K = 1.59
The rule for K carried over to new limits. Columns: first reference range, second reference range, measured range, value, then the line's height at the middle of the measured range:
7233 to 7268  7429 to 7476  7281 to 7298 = 0.2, 7.92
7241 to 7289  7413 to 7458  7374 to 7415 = 1.5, 8.32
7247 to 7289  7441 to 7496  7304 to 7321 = 0.2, 7.93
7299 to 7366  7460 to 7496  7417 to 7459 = -1.8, 8.17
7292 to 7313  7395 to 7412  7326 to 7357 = 1.3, 7.97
